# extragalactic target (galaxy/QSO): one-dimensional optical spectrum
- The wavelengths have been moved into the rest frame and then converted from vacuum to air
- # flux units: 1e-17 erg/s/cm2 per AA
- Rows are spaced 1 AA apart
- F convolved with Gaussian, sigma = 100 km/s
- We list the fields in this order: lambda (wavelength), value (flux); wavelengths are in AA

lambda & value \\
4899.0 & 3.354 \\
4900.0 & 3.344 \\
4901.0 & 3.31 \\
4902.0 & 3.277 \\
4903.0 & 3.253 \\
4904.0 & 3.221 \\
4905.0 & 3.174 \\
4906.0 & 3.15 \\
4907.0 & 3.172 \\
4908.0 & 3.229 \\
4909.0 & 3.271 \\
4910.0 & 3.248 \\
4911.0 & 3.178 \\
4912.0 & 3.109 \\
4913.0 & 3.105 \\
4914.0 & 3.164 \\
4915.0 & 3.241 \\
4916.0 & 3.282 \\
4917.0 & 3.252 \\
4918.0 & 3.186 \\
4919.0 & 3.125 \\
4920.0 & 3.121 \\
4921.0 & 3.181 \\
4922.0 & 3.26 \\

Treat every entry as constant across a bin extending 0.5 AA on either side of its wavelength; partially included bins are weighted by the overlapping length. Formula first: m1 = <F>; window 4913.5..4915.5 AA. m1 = 3.2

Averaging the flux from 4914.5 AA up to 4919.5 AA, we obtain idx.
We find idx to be 3.22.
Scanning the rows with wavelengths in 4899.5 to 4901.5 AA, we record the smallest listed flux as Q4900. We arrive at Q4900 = 3.31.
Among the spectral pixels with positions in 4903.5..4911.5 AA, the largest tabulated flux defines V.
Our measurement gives 3.271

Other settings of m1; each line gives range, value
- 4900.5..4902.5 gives 3.29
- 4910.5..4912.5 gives 3.14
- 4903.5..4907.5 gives 3.18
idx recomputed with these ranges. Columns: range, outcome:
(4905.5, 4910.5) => 3.21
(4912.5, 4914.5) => 3.13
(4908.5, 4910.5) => 3.26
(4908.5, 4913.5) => 3.18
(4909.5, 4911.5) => 3.21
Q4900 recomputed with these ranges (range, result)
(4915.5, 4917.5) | 3.252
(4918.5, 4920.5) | 3.121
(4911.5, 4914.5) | 3.105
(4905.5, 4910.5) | 3.15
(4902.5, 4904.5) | 3.221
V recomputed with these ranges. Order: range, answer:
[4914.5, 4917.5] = 3.282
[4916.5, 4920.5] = 3.252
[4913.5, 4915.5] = 3.241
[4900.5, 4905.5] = 3.31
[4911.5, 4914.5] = 3.164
